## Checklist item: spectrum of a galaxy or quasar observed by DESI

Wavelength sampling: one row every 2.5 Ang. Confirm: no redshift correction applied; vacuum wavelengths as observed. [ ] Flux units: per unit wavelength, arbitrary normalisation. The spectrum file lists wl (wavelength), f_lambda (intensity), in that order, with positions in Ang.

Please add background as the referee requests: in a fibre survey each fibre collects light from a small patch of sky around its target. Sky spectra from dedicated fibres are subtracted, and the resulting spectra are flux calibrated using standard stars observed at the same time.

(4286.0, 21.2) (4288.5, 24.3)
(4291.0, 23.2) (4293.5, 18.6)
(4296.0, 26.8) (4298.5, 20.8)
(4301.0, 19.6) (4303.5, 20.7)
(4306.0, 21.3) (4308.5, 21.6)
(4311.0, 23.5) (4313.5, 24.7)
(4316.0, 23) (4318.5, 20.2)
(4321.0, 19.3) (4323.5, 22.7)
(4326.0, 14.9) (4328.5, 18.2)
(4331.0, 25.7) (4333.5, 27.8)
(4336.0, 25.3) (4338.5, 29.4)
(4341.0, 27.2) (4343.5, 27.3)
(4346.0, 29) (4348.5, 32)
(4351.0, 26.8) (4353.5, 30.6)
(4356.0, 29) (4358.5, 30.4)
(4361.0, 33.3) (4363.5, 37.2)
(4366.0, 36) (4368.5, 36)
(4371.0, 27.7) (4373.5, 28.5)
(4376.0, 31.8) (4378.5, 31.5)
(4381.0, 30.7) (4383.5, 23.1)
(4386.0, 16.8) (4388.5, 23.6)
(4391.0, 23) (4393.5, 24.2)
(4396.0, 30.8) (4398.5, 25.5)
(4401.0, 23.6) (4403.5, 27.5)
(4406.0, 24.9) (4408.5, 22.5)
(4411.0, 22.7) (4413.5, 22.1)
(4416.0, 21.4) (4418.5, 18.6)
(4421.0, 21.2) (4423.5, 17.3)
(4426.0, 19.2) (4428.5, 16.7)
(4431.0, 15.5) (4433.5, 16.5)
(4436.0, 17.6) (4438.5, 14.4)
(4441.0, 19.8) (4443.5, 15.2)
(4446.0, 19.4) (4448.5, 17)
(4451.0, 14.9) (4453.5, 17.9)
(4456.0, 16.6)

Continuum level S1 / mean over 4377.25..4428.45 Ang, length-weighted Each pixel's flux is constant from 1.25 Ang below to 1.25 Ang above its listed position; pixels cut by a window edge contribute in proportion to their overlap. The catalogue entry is 23.4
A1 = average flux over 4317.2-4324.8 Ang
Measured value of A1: 20.7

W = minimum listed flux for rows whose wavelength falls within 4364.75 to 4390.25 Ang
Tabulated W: 16.8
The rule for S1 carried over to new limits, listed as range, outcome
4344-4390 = 29.6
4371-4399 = 26.4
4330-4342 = 27.1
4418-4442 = 17.6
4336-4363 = 29.5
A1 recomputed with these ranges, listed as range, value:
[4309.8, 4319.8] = 22.8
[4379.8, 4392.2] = 23.4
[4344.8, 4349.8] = 30.5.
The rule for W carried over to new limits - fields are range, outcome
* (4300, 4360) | 14.9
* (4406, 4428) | 17.3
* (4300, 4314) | 19.6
